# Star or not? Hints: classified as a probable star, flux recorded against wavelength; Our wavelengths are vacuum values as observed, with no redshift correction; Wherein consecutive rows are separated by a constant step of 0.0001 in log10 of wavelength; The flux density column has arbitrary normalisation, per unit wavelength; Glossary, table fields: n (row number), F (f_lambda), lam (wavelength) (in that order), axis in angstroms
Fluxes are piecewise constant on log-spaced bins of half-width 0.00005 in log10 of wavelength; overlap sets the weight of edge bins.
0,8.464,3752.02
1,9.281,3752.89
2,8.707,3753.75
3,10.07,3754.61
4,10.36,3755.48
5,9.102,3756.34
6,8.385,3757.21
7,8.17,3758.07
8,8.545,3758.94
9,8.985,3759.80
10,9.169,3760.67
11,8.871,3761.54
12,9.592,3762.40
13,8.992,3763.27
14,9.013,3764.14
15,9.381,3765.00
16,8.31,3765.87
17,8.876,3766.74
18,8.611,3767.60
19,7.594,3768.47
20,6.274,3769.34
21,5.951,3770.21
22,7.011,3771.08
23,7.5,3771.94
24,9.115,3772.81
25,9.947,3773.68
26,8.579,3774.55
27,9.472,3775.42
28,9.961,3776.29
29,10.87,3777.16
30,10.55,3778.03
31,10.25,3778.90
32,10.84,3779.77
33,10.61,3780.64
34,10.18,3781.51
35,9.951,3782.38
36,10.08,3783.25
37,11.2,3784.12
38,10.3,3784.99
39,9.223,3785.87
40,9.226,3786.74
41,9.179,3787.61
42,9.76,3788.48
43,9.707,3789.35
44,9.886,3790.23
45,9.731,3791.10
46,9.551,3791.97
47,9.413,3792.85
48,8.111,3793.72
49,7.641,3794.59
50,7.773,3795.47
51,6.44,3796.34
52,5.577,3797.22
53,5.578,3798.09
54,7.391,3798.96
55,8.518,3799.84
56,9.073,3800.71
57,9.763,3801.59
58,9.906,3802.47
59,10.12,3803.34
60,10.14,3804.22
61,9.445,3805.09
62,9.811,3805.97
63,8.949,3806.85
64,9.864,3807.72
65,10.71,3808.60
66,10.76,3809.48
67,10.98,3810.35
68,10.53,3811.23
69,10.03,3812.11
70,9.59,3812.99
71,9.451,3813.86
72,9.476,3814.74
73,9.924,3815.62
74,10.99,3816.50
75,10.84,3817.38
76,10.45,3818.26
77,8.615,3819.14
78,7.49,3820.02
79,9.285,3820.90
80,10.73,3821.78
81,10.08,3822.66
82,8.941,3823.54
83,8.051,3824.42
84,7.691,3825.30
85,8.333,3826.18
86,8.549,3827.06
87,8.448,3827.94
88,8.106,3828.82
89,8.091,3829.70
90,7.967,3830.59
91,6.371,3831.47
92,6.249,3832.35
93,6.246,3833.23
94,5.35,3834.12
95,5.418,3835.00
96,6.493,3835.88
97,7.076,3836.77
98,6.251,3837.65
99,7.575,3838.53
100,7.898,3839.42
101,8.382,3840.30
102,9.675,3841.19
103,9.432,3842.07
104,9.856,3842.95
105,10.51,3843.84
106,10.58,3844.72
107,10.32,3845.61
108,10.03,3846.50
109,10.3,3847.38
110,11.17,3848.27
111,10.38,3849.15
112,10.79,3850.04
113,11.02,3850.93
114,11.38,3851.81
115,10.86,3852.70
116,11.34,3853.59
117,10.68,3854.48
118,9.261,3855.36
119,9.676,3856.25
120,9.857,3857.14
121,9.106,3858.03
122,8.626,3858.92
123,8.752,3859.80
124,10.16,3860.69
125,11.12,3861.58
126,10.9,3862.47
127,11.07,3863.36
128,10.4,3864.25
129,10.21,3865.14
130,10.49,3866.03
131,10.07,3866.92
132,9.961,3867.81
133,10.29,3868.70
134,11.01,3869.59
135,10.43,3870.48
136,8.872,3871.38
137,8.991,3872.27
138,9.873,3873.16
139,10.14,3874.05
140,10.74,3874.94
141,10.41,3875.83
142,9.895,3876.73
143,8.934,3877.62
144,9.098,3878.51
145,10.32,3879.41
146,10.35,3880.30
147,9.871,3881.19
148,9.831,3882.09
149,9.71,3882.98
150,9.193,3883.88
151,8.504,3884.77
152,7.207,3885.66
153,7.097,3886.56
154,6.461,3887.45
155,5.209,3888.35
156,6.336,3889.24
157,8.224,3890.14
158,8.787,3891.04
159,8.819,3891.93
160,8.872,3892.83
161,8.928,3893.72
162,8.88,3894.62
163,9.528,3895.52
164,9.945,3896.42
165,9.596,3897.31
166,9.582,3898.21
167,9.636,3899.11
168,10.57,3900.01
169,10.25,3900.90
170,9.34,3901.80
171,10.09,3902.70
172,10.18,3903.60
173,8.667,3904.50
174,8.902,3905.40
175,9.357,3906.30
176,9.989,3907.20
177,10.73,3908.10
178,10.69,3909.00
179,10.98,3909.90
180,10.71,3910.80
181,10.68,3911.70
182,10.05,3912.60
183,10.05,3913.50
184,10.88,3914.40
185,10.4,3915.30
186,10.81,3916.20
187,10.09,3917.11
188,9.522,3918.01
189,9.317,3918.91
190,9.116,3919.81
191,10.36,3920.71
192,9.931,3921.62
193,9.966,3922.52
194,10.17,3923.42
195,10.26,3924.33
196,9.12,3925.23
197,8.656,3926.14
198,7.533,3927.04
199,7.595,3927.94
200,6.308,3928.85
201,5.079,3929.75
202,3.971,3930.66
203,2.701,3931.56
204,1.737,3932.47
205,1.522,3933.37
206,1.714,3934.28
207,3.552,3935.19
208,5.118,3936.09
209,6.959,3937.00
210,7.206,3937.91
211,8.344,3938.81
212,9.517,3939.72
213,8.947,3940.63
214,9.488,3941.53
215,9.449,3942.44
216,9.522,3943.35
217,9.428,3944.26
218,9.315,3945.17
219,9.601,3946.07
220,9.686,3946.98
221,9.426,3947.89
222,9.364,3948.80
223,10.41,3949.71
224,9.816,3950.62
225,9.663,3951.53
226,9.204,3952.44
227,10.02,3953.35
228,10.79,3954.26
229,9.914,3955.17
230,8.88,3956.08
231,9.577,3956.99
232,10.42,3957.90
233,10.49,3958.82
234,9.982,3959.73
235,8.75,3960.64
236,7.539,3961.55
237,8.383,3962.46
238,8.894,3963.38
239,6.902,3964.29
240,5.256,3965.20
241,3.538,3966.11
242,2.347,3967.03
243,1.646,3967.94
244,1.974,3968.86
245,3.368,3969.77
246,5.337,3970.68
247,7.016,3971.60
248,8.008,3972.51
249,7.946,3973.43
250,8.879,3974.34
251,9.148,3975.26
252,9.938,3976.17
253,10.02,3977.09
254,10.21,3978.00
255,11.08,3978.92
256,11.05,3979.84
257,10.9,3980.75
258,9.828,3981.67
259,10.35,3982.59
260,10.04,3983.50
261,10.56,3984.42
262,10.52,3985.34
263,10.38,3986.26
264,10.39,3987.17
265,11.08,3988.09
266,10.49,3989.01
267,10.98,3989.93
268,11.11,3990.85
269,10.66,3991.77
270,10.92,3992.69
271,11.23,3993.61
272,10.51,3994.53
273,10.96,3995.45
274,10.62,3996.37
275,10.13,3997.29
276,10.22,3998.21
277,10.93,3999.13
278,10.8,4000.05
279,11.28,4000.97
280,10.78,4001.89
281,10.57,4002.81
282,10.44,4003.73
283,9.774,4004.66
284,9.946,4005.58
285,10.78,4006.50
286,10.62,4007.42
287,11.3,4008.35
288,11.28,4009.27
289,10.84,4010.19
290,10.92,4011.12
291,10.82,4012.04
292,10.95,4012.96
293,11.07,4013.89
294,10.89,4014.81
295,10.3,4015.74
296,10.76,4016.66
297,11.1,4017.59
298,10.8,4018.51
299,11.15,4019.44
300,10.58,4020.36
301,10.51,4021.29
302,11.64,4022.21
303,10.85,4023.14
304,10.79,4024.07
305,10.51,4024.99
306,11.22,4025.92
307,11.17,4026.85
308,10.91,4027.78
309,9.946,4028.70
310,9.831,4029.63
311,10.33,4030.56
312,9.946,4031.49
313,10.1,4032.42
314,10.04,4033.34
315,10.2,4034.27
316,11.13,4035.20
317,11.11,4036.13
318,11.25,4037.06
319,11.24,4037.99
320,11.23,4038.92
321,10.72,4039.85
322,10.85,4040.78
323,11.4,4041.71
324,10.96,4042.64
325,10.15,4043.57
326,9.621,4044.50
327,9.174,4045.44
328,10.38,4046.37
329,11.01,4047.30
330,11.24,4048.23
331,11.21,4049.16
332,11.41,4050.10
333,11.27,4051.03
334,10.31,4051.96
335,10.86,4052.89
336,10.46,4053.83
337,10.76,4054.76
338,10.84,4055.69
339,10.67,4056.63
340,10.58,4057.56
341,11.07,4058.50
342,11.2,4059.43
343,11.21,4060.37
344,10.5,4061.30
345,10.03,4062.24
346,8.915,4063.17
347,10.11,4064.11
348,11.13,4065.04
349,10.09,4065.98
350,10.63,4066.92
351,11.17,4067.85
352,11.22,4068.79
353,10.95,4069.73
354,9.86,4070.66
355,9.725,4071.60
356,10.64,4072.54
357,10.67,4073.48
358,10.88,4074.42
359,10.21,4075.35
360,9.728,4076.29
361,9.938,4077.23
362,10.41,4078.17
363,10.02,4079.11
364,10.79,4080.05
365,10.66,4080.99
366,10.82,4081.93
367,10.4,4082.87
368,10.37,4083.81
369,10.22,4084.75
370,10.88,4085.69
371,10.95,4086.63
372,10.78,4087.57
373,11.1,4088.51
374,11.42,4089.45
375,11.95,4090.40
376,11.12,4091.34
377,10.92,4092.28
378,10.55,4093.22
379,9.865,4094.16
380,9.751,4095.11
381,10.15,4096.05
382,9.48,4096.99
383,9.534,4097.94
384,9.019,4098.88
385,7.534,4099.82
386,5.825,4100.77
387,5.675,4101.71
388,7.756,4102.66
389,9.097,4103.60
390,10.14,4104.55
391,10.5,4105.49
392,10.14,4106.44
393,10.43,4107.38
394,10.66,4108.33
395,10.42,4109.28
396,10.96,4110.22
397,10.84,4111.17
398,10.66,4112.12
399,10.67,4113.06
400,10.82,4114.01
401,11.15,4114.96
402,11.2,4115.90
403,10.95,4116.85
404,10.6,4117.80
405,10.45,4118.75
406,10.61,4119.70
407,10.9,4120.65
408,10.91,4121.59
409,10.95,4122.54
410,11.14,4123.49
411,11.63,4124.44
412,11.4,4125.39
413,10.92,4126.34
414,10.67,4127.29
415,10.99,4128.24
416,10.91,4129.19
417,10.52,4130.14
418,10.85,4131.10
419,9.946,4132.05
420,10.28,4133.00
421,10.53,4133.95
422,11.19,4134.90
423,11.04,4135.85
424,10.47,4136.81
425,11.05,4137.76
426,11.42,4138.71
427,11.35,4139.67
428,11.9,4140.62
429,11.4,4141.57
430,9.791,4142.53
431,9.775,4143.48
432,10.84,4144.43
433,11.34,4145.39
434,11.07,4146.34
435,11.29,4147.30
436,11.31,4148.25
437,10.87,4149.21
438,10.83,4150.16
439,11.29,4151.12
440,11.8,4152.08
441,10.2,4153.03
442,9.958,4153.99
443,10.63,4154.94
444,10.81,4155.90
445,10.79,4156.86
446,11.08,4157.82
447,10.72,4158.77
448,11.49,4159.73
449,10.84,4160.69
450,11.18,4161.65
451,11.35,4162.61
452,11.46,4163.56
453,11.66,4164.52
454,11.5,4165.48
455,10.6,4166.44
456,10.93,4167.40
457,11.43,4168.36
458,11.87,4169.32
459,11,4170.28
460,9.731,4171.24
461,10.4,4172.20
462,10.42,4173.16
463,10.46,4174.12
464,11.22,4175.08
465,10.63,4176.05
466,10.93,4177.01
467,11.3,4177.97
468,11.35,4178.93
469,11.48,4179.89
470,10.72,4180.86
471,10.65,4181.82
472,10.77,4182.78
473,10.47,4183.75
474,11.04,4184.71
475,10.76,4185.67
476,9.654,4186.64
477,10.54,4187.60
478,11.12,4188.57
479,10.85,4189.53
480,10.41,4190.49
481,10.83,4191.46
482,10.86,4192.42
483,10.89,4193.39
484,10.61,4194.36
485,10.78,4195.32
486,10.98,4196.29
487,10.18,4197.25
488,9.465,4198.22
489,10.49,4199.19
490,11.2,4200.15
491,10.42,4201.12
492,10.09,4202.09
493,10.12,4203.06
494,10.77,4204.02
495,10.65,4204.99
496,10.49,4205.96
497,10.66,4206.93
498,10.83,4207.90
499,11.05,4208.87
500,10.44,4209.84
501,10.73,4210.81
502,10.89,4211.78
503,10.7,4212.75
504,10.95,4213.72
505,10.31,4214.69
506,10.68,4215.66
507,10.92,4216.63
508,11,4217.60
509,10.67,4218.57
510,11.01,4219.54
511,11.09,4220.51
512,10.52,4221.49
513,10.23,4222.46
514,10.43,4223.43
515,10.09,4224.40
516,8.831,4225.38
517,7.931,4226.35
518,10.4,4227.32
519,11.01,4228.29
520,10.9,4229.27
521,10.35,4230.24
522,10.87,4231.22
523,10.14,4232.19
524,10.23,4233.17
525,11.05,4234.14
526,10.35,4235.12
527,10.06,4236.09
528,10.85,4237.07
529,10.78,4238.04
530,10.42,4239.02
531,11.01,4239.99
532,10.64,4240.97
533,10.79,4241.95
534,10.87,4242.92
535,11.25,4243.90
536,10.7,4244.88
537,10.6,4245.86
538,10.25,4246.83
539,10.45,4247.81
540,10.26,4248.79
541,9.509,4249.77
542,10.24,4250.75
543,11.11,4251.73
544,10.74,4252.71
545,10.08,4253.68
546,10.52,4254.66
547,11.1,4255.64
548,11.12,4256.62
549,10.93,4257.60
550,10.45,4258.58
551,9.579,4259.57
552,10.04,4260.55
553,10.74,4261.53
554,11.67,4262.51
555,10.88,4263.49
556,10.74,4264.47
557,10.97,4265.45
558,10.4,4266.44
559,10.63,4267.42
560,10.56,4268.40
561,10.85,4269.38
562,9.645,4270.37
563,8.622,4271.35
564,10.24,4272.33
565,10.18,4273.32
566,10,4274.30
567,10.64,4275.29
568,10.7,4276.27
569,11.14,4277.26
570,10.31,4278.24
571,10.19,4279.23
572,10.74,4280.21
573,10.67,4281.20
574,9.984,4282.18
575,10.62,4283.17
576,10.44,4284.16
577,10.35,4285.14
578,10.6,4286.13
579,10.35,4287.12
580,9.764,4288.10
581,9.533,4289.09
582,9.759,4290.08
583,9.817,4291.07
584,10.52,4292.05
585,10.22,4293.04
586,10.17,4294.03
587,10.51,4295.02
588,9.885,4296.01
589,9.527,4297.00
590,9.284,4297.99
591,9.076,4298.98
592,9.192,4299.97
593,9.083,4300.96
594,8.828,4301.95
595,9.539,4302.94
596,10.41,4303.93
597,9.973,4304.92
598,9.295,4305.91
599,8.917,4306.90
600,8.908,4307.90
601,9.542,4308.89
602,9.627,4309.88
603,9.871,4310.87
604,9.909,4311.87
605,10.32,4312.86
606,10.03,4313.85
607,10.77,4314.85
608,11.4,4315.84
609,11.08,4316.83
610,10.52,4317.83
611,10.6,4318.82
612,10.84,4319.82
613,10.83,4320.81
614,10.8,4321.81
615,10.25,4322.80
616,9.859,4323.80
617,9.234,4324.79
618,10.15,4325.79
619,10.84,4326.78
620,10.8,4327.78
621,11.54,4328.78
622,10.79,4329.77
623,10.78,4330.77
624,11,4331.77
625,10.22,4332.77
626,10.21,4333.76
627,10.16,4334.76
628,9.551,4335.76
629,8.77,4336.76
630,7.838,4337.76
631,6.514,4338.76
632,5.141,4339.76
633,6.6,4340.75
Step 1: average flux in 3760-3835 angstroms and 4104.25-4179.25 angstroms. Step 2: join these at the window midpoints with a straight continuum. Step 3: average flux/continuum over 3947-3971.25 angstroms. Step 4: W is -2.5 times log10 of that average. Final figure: 0.26 mag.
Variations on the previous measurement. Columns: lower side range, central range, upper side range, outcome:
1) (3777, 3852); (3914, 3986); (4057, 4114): 0.176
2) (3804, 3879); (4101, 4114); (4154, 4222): 0.072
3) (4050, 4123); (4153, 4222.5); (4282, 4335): -0.054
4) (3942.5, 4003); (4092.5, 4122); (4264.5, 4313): -0.040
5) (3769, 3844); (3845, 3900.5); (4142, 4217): -0.049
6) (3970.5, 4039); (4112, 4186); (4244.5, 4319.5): -0.060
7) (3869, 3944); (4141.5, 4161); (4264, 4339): -0.135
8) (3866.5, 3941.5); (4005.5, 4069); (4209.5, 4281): -0.138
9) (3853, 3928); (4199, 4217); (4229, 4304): -0.045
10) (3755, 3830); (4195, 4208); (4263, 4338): -0.057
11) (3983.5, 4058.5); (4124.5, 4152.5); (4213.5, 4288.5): -0.035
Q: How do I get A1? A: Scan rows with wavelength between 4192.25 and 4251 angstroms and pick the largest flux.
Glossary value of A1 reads 11.25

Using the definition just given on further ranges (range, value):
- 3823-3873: 11.38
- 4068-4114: 11.95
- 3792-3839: 10.99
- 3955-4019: 11.3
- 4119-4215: 11.9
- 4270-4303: 11.14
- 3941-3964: 10.79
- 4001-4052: 11.64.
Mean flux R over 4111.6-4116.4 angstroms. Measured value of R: 10.9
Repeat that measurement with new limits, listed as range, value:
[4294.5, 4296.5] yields 10.2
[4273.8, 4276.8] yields 10.4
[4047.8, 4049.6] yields 11.2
